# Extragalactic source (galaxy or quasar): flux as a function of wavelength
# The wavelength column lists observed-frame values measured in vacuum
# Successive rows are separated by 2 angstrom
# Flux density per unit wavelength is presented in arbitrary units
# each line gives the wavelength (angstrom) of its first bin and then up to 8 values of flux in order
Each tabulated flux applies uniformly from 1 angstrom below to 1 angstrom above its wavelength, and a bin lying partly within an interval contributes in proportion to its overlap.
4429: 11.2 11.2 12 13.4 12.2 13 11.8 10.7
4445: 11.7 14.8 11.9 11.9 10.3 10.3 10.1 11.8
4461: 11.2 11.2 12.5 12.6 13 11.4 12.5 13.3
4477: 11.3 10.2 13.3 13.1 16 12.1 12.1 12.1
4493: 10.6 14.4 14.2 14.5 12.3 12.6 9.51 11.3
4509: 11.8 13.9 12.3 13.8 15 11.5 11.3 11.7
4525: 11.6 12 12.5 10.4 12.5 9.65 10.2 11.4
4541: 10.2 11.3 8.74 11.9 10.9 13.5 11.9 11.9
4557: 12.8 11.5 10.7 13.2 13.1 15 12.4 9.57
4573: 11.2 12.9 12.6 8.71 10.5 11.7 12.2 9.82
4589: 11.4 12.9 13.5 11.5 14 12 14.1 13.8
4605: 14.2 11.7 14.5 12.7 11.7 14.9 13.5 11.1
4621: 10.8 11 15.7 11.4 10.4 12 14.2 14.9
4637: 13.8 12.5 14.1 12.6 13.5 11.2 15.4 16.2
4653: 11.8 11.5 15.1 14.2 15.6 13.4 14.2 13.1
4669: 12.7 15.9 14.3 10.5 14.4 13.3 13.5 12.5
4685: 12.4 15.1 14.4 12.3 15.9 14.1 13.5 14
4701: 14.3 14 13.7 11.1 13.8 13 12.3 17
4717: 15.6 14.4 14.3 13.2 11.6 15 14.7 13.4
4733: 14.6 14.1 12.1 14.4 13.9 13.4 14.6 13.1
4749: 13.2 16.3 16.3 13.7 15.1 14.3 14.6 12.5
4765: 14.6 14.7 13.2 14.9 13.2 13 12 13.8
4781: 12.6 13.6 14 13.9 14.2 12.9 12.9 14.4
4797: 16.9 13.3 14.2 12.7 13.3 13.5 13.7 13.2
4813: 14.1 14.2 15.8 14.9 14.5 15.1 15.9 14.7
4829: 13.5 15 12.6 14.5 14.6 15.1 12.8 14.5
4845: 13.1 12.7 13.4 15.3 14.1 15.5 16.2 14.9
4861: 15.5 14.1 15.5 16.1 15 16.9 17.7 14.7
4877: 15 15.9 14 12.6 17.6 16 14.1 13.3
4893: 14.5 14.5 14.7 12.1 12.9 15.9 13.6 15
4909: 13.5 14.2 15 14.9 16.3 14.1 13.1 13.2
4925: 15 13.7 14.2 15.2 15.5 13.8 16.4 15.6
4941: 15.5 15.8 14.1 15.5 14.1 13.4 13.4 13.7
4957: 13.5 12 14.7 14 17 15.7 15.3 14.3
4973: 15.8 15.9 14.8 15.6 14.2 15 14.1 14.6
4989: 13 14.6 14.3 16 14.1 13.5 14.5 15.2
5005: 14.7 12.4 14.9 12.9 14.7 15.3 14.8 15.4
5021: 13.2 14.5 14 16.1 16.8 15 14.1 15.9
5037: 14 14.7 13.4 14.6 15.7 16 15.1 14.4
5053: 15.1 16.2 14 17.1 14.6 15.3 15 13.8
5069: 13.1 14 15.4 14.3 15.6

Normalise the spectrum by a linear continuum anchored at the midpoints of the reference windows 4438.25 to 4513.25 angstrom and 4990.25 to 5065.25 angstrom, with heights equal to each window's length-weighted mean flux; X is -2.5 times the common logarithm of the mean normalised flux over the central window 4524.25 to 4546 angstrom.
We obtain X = 0.142 mag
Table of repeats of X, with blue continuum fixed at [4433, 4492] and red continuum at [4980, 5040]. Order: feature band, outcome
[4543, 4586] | 0.07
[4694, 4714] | -0.02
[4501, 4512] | 0.04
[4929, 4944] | -0.08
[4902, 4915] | -0.03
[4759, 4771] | -0.04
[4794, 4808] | -0.03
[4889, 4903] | 0.01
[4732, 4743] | -0.03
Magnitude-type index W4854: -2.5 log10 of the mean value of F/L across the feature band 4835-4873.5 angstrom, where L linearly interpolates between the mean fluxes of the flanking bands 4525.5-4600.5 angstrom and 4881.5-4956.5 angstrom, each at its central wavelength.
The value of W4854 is -0.066 mag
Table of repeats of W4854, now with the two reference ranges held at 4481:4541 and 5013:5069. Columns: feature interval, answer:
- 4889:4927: 0.01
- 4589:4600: 0.00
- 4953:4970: 0.01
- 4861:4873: -0.12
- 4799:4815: 0.02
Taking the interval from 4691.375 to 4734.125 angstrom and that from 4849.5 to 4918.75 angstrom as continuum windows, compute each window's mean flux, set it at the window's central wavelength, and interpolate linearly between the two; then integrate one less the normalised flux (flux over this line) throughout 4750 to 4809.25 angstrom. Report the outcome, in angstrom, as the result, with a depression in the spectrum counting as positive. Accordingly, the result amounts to 1.5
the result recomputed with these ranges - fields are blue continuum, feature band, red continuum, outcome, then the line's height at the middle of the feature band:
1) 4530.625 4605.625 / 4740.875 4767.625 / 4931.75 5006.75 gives -2.38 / 13.1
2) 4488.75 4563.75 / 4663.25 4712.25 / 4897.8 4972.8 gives -2.41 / 12.9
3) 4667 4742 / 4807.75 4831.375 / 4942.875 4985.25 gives -0.65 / 14.1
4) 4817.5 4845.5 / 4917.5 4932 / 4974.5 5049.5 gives 0.38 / 14.5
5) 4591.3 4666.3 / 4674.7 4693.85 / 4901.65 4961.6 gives -0.12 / 13.4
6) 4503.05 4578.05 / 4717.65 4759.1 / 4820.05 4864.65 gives -1.64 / 13.6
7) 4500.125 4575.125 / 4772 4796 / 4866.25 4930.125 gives 0.68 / 13.8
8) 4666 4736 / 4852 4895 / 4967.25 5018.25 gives -2.78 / 14.3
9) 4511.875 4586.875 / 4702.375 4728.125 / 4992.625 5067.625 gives -2.01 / 12.8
